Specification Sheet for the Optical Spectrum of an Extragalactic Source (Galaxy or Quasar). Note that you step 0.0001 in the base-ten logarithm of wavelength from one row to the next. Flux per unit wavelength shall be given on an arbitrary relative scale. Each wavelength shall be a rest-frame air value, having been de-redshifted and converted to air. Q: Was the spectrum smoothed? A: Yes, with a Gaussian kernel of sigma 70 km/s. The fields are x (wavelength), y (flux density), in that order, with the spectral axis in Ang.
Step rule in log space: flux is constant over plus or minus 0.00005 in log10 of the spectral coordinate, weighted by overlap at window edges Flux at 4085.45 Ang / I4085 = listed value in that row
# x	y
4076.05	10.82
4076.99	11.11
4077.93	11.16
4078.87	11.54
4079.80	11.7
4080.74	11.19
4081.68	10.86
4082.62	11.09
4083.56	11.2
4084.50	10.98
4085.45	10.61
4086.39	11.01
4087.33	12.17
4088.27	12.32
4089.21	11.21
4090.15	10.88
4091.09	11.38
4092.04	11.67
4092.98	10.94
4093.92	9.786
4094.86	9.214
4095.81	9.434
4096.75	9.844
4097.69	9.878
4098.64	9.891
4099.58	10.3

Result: 10.61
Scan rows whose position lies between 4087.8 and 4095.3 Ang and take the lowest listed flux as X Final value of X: 9.214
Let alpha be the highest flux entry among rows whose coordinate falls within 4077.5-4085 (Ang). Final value 11.7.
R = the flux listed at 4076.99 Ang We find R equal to 11.11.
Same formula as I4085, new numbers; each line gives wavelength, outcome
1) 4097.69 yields 9.878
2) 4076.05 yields 10.82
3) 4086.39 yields 11.01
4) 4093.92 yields 9.786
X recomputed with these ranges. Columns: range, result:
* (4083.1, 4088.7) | 10.61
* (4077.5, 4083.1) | 10.86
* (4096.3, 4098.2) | 9.844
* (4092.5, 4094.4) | 9.786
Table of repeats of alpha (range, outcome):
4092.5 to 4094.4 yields 10.94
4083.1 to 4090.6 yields 12.32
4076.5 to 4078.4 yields 11.16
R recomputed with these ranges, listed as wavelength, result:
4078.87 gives 11.54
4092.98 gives 10.94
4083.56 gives 11.2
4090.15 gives 10.88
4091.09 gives 11.38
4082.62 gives 11.09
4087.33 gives 12.17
